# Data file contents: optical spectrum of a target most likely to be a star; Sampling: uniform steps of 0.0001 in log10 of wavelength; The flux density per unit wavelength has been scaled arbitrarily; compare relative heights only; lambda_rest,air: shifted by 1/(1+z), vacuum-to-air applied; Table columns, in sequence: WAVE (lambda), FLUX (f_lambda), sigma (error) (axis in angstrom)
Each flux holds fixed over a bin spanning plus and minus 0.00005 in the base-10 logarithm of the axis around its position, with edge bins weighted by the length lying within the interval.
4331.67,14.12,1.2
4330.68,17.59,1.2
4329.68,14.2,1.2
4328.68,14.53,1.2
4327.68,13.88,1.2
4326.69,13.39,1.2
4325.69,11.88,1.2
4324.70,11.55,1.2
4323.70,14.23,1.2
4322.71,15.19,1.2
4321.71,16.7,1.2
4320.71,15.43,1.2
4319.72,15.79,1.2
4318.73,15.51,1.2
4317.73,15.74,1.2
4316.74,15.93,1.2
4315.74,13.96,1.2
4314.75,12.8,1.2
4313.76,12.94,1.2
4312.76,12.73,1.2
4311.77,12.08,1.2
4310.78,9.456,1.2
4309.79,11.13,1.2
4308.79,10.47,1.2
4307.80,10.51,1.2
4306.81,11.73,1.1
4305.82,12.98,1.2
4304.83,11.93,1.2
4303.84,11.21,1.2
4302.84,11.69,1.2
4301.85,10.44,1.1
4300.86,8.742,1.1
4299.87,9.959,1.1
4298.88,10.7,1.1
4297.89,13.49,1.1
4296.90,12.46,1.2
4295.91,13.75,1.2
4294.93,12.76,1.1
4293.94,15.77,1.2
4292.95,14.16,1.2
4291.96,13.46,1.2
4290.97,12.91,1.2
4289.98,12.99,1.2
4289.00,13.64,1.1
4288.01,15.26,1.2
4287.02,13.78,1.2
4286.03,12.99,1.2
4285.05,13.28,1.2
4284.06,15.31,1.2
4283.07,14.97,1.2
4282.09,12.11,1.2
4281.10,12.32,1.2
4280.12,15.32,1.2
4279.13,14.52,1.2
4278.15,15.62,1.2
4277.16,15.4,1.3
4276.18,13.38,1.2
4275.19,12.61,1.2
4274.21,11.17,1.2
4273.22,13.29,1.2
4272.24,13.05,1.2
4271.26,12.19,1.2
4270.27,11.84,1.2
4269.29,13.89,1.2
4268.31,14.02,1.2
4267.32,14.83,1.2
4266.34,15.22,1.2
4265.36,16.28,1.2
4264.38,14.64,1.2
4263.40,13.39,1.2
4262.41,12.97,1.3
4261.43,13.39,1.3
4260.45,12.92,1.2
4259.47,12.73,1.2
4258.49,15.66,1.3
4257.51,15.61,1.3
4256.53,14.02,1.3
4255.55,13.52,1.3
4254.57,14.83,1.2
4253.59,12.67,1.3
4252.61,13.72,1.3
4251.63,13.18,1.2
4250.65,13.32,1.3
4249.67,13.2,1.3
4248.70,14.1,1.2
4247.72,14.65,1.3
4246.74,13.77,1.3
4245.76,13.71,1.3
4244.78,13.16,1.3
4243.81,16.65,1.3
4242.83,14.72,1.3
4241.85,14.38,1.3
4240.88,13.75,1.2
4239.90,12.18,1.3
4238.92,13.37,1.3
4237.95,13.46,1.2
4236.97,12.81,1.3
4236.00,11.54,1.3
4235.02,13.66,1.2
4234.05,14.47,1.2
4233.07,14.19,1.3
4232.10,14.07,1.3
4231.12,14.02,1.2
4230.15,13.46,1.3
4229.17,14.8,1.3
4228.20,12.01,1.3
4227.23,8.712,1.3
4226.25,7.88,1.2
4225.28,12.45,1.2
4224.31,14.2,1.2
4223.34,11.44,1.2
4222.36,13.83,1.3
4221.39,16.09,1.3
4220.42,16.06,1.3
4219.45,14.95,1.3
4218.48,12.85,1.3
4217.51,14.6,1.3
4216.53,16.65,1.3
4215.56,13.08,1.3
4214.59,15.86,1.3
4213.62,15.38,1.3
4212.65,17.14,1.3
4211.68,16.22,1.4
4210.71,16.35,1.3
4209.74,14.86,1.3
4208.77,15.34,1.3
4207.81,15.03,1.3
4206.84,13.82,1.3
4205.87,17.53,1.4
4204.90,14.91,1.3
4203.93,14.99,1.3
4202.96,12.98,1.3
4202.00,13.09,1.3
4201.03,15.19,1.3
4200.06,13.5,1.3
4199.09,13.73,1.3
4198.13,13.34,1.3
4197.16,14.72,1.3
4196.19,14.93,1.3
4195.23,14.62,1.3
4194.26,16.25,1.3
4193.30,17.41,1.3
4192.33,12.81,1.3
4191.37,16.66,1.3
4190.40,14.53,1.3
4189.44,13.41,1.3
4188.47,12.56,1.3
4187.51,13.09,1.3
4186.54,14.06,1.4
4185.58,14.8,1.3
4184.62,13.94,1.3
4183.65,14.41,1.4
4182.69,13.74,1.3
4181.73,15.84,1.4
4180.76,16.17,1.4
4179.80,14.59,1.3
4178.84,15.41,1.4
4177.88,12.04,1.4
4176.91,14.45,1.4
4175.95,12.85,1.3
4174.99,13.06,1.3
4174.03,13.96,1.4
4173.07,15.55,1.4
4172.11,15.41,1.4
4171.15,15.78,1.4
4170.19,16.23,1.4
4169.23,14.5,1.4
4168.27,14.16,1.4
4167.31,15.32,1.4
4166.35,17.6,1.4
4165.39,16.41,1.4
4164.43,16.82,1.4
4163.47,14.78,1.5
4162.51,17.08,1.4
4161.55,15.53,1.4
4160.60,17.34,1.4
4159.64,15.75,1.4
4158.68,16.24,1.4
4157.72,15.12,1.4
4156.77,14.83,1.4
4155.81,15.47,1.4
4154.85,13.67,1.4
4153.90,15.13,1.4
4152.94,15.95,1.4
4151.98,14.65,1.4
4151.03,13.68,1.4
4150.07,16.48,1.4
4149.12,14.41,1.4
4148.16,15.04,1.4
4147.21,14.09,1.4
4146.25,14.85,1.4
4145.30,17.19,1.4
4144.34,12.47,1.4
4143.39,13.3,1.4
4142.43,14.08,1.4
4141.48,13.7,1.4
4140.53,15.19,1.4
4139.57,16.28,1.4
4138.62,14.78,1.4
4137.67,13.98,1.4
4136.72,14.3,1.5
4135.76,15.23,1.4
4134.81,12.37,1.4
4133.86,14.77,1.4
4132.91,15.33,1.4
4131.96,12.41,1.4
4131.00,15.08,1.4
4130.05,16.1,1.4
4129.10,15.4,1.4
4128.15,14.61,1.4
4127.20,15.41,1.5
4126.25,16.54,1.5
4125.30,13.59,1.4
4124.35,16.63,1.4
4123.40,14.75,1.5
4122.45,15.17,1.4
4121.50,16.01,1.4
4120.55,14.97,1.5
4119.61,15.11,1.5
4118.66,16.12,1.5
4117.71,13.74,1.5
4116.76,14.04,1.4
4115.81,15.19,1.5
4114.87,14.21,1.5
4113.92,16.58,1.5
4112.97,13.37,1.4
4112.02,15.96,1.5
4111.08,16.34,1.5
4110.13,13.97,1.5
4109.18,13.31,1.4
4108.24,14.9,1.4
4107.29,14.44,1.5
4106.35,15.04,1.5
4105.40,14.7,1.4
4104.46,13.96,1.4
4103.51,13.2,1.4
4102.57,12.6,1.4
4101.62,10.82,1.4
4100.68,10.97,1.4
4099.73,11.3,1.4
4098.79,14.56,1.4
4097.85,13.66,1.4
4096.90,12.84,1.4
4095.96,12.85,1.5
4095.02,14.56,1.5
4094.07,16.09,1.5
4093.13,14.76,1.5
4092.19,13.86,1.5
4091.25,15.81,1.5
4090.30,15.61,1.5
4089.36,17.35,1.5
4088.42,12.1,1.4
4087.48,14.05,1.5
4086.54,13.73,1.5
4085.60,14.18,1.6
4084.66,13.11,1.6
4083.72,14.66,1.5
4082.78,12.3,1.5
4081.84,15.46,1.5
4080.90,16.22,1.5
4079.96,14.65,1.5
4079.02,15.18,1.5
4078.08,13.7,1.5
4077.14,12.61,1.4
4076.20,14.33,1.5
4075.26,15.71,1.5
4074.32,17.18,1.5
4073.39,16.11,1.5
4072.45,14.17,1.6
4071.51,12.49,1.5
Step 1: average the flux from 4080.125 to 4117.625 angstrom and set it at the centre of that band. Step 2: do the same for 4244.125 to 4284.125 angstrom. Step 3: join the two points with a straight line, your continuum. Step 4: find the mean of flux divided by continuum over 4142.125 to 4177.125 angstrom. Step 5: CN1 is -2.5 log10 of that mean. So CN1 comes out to -0.08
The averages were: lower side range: 14.2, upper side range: 13.8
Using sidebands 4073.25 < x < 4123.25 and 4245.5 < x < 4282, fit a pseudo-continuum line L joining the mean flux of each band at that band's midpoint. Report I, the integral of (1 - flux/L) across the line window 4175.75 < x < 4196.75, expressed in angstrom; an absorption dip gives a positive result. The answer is -0.6 angstrom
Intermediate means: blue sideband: 14.4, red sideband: 13.8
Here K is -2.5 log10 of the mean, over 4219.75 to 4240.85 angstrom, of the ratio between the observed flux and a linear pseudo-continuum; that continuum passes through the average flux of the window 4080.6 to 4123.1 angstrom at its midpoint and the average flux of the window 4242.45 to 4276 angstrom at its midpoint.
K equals 0.06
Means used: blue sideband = 14.3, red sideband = 13.8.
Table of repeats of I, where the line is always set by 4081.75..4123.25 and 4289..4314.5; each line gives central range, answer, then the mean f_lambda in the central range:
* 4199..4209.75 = -1.20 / 14.6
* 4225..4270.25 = -3.40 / 13.6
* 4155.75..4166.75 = -2.01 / 16.1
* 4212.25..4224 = -1.64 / 14.8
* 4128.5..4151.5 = -1.26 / 14.6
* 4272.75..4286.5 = -1.61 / 13.7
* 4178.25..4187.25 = -0.89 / 14.7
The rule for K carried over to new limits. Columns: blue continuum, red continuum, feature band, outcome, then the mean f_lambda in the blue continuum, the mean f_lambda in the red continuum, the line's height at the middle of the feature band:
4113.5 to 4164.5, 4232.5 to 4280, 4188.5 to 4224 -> -0.04 mag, 15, 13.8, 14.3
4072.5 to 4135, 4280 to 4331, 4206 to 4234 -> -0.03 mag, 14.5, 13.2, 13.7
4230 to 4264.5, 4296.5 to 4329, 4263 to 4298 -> -0.04 mag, 13.8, 12.8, 13.3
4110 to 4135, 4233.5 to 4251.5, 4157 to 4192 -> -0.04 mag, 15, 13.7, 14.4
